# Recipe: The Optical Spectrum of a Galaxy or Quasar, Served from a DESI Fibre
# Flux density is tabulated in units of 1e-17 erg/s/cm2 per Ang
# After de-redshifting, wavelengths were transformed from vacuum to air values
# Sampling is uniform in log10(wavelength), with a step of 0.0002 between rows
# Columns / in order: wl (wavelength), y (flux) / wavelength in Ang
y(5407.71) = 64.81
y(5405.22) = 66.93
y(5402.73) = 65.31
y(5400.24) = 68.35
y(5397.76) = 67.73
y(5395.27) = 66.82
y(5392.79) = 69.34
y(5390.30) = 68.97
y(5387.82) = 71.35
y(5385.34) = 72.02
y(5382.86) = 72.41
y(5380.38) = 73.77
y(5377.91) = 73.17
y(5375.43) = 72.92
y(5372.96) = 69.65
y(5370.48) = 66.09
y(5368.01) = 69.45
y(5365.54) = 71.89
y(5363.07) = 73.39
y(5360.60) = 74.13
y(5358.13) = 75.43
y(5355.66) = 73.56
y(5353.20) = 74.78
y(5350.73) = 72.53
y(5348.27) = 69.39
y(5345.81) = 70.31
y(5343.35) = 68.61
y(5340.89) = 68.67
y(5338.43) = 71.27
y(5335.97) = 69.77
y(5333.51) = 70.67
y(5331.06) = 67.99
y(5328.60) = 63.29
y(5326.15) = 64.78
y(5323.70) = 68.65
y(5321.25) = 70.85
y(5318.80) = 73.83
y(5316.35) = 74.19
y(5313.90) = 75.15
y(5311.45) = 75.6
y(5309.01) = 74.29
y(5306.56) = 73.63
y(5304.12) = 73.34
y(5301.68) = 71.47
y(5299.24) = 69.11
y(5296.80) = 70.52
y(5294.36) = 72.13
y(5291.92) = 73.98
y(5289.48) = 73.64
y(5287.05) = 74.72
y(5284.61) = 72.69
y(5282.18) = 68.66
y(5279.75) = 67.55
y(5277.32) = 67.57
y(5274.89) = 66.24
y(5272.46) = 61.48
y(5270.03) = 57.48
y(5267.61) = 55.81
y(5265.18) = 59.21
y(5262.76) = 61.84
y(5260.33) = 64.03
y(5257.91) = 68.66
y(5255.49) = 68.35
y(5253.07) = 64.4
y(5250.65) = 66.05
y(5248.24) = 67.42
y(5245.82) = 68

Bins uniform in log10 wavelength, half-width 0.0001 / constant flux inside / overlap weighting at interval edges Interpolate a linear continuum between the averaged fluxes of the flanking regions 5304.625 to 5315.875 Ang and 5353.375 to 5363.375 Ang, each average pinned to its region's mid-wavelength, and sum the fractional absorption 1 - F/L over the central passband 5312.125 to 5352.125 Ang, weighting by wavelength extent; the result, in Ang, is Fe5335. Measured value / 2.32 Ang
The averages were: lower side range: 74.5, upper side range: 74.3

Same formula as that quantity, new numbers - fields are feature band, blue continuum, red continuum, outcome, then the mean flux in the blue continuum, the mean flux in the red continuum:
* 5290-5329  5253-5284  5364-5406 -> -3.3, 64.1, 69.8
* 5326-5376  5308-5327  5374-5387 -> 1.4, 72.3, 72.8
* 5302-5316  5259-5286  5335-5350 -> -1.5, 64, 69.8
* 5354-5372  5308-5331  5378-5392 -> -0.1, 71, 71.7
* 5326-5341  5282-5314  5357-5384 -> 0.9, 72.8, 72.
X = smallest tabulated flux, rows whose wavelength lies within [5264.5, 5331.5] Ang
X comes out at 55.81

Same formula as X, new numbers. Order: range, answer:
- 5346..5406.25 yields 65.31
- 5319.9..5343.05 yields 63.29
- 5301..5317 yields 71.47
